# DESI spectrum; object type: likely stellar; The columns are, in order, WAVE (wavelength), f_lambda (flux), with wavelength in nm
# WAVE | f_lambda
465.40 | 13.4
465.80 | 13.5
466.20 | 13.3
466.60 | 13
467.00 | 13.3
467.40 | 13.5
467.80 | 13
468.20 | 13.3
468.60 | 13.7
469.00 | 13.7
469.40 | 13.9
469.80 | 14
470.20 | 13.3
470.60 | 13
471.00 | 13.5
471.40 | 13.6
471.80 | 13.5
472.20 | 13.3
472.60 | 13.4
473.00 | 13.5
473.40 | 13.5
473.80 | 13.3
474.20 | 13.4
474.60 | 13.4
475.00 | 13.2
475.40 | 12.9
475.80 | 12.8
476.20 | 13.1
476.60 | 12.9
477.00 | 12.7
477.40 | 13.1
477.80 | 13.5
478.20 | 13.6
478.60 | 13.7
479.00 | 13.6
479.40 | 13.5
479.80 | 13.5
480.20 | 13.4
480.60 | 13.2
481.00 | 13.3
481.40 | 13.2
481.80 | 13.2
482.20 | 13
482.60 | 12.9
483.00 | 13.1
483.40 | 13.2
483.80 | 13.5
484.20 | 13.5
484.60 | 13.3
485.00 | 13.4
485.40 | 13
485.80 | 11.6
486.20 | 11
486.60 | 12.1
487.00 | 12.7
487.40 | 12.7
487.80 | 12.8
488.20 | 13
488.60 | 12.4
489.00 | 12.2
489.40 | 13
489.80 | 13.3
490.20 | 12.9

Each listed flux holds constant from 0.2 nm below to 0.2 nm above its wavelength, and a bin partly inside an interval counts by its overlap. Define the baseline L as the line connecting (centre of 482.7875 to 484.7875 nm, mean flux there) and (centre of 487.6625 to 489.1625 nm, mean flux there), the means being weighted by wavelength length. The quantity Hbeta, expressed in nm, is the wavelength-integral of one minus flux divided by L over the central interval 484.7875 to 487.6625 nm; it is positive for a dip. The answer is 0.13 nm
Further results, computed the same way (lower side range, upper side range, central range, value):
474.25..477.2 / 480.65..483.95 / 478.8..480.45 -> -0.048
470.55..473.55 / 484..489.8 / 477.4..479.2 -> -0.061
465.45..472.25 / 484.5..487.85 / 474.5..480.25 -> -0.130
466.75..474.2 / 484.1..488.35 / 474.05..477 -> 0.027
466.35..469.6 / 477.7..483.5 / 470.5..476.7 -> 0.047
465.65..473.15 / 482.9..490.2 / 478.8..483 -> -0.092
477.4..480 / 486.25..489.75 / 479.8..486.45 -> 0.042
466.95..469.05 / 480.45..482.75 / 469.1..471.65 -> -0.038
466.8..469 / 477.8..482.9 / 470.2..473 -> -0.002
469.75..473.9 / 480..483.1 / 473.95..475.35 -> 0.007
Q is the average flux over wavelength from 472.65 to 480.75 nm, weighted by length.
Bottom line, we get 13.3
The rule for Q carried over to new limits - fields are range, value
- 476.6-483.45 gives 13.3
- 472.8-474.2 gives 13.4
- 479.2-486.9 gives 13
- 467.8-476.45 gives 13.4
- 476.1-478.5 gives 13.2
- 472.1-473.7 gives 13.4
